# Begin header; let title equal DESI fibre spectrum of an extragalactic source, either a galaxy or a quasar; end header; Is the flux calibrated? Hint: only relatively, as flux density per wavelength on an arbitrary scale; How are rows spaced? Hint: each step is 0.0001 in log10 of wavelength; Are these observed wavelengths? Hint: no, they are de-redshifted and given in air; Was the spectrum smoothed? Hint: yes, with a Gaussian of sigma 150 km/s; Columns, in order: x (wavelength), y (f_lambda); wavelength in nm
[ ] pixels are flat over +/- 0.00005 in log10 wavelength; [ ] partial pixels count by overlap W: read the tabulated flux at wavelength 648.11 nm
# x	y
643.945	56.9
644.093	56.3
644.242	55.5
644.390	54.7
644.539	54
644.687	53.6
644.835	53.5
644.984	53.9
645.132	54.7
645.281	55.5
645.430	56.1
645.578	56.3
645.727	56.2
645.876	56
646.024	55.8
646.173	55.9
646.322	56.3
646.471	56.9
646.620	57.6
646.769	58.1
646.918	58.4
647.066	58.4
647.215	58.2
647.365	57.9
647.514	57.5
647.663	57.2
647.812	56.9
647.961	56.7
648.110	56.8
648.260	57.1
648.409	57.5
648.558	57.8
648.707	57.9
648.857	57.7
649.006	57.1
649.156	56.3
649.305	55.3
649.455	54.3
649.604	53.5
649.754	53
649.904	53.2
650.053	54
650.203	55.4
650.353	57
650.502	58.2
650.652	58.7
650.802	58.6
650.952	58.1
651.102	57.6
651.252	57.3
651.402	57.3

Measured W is 56.8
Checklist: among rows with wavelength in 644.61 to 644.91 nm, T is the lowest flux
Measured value 53.5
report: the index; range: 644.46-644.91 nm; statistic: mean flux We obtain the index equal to 53.7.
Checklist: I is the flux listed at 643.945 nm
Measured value 56.9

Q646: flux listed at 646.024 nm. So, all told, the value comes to 55.8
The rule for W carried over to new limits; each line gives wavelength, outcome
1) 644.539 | 54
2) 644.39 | 54.7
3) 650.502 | 58.2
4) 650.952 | 58.1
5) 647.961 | 56.7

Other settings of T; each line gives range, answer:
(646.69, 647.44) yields 57.9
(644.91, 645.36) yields 53.9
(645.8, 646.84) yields 55.8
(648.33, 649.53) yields 54.3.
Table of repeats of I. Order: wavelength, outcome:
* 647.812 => 56.9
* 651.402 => 57.3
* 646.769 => 58.1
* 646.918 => 58.4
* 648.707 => 57.9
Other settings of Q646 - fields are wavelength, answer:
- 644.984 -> 53.9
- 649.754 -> 53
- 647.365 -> 57.9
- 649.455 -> 54.3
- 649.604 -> 53.5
